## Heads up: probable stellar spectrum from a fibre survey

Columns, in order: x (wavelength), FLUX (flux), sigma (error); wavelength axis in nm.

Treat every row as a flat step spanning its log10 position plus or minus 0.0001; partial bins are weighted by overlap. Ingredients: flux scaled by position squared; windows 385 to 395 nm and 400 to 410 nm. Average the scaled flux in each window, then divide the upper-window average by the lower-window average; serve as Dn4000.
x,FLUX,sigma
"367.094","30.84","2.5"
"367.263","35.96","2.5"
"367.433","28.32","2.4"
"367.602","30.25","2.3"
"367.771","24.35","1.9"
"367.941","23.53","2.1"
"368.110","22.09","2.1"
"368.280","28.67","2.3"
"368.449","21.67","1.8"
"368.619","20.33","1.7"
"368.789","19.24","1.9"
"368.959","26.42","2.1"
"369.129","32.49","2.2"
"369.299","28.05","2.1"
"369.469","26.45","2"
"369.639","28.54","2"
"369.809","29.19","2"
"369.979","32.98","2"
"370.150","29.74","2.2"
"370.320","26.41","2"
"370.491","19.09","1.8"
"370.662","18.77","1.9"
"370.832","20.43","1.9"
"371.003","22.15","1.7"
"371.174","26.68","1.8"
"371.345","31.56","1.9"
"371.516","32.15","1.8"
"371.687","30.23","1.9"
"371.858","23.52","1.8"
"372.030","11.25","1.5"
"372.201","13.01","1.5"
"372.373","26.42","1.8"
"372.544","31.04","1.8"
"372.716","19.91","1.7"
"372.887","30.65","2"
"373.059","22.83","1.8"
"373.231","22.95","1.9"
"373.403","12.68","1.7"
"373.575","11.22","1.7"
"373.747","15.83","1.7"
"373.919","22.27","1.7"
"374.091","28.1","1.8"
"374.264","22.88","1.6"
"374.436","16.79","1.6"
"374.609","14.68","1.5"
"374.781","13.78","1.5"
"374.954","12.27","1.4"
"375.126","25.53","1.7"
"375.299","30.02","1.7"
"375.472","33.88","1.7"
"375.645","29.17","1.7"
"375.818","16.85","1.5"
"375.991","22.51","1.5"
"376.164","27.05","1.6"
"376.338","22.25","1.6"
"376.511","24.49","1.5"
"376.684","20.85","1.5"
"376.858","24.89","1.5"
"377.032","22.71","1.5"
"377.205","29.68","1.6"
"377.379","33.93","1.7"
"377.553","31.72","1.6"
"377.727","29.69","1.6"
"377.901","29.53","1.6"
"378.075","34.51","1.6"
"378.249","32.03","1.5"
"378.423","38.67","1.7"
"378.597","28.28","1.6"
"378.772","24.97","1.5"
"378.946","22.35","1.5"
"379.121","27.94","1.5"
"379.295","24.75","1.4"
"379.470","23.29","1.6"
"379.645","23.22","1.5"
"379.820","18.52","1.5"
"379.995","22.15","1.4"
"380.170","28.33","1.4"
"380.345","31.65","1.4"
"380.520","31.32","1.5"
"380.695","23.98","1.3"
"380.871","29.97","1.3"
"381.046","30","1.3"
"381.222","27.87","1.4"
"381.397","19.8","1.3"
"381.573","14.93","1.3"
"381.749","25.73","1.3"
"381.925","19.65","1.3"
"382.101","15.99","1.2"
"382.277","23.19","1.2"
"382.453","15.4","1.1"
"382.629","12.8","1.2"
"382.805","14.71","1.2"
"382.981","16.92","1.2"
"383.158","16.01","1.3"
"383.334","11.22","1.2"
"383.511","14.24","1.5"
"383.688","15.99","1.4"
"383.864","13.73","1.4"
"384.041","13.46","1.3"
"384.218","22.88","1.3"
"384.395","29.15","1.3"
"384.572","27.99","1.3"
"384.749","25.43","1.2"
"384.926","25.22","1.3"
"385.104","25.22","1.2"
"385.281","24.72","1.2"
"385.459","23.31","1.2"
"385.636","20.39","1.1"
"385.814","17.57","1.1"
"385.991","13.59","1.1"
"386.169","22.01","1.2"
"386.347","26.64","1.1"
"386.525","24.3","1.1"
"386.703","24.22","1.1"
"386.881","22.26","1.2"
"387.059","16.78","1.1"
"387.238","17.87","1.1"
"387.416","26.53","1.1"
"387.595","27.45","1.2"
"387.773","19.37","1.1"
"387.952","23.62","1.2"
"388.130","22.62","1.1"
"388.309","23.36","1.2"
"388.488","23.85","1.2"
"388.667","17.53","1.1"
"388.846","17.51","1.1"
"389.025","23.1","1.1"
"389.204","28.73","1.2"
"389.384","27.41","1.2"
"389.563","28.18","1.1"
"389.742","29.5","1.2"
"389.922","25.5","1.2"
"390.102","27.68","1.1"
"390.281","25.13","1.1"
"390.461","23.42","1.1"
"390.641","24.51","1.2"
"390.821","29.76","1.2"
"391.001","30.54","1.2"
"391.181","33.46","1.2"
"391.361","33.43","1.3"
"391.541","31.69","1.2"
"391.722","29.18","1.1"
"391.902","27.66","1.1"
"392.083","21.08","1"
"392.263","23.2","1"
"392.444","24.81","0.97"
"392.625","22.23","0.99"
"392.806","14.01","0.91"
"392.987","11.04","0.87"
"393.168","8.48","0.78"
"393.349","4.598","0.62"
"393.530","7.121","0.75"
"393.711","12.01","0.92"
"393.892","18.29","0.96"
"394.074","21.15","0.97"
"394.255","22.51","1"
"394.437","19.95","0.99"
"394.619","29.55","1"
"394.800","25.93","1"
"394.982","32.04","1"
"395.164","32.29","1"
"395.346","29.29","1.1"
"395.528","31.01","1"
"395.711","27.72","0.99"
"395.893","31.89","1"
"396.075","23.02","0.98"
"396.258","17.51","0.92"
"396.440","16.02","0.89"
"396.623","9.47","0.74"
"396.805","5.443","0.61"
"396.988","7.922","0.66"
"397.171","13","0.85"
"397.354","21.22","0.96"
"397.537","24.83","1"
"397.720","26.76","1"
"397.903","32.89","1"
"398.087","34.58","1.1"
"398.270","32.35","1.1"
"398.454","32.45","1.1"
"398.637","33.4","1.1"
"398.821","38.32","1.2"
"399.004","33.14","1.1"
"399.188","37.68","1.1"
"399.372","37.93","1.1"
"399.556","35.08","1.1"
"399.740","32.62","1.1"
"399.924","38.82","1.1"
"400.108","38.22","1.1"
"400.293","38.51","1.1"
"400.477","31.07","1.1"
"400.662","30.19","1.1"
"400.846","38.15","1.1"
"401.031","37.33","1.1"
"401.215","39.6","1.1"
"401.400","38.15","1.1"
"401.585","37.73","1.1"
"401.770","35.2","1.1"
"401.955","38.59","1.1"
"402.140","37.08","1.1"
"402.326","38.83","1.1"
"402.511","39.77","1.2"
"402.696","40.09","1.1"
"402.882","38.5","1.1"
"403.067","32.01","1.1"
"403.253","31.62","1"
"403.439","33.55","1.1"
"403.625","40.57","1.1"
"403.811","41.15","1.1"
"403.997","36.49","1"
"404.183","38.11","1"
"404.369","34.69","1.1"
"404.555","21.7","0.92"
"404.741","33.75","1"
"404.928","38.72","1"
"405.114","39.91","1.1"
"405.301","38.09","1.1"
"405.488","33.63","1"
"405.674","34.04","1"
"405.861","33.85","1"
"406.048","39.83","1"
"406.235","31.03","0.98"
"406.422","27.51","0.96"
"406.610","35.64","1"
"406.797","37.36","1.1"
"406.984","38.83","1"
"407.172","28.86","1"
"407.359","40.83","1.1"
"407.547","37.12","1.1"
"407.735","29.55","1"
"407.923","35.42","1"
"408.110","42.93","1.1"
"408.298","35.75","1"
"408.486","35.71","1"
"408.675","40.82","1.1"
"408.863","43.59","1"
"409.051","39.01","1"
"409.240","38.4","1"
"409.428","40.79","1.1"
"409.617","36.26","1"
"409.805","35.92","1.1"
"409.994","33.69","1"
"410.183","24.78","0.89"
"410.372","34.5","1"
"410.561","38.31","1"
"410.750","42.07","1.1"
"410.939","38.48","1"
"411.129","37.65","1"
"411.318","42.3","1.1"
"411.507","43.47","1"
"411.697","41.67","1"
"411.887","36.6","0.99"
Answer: 1.73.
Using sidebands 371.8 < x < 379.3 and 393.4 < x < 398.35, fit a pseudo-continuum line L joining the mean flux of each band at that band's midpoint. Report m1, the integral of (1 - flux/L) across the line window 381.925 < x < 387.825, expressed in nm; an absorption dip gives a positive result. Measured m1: 0.77 nm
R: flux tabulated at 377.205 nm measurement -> 29.68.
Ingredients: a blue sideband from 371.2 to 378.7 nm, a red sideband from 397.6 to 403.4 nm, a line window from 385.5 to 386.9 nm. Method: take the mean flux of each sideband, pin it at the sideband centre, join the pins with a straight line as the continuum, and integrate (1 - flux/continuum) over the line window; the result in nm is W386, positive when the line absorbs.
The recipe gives 0.38 nm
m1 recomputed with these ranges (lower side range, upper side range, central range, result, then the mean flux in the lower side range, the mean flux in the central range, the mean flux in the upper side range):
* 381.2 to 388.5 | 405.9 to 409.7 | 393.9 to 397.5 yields 0.79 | 20.6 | 21.9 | 36.7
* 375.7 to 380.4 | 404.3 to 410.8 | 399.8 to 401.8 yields -0.18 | 26.5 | 36.6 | 35.8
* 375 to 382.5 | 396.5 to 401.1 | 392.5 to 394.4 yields 0.94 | 25.9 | 14.5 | 29.5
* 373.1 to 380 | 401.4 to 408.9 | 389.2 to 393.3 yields 0.72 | 24.3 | 24.9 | 36.2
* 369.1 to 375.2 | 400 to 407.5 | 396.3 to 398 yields 0.80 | 23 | 17.6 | 36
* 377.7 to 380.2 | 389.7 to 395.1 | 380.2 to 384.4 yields 0.93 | 27.1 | 20.4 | 23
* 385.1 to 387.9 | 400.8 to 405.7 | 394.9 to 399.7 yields 0.70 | 21.9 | 26.9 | 36.6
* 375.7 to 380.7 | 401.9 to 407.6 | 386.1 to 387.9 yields 0.42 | 26.7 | 22.8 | 35.8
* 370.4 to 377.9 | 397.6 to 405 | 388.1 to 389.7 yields 0.33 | 23.3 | 23.8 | 35.6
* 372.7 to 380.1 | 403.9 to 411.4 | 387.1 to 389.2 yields 0.48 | 24.3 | 22.2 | 36.1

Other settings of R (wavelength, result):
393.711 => 12.01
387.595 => 27.45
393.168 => 8.48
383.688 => 15.99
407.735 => 29.55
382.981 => 16.92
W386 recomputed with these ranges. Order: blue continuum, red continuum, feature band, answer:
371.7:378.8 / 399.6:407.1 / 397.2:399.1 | 0.19 nm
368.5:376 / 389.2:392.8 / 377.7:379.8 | -0.28 nm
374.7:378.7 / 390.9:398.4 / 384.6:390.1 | 0.22 nm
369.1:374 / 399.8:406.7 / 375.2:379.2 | -0.25 nm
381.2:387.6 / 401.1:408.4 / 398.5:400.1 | -0.20 nm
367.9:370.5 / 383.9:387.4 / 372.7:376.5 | 0.49 nm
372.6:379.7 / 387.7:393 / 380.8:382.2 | 0.10 nm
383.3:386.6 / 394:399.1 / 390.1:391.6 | -0.37 nm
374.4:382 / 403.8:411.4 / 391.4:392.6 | 0.16 nm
